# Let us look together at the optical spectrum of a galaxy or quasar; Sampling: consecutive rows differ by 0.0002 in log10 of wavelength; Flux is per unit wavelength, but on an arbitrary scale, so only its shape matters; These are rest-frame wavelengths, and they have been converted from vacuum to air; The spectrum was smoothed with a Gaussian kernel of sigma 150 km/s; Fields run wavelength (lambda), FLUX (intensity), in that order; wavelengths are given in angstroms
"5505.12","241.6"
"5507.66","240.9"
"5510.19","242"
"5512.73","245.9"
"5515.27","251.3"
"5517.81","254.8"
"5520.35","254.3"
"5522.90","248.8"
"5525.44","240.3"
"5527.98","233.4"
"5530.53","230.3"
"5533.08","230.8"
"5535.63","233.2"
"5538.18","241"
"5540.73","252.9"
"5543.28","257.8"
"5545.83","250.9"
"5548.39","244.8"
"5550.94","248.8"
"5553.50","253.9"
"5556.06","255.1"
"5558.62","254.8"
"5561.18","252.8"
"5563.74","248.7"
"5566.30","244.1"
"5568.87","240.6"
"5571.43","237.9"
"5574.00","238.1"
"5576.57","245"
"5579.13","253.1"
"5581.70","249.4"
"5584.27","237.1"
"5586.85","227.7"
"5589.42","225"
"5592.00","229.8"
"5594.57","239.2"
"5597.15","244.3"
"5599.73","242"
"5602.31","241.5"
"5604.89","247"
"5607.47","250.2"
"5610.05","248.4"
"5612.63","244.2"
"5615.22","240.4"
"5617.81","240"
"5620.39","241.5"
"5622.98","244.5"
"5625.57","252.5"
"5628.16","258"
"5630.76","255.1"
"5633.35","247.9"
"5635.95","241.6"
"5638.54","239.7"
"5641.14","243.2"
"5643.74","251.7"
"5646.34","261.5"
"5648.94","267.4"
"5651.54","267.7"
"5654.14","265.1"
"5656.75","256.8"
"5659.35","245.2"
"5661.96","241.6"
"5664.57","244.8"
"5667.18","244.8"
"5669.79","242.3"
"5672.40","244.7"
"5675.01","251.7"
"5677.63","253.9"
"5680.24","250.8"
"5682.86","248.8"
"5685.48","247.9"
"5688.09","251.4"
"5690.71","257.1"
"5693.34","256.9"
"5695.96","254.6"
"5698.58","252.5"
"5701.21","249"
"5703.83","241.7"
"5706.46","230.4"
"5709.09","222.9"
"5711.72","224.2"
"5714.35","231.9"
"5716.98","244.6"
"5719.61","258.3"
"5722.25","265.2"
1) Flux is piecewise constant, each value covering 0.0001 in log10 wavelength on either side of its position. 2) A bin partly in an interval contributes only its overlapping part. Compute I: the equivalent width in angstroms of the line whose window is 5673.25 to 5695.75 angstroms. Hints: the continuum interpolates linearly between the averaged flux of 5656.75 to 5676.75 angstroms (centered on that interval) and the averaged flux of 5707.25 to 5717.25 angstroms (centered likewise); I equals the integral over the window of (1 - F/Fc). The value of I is -1.2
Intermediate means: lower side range 246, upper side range 229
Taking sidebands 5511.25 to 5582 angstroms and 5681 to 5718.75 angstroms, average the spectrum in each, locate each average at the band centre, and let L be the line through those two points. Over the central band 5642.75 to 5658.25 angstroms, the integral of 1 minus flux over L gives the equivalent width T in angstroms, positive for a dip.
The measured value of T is -1.1 angstroms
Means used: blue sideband 246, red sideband 244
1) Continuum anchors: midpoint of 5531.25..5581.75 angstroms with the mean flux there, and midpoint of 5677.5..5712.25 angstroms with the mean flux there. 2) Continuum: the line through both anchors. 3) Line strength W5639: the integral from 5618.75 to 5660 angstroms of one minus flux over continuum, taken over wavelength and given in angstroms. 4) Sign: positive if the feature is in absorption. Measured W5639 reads -1.0 angstroms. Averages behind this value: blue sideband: 246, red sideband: 246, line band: 253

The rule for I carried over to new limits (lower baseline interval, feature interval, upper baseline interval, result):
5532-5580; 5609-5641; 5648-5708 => 0.4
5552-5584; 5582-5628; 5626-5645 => 1.2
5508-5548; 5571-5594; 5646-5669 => 1.0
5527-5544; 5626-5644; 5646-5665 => 0.4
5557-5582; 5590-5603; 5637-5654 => 0.6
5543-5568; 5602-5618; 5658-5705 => 0.3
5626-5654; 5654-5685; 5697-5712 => -0.3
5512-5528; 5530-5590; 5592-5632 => 0.6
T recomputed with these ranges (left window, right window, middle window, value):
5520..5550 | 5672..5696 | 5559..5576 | 0.0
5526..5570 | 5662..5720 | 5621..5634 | -0.3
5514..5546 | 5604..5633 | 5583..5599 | 0.8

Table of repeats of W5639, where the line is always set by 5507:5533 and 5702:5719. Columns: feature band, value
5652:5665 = -0.84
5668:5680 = -0.62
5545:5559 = -0.52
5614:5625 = -0.16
